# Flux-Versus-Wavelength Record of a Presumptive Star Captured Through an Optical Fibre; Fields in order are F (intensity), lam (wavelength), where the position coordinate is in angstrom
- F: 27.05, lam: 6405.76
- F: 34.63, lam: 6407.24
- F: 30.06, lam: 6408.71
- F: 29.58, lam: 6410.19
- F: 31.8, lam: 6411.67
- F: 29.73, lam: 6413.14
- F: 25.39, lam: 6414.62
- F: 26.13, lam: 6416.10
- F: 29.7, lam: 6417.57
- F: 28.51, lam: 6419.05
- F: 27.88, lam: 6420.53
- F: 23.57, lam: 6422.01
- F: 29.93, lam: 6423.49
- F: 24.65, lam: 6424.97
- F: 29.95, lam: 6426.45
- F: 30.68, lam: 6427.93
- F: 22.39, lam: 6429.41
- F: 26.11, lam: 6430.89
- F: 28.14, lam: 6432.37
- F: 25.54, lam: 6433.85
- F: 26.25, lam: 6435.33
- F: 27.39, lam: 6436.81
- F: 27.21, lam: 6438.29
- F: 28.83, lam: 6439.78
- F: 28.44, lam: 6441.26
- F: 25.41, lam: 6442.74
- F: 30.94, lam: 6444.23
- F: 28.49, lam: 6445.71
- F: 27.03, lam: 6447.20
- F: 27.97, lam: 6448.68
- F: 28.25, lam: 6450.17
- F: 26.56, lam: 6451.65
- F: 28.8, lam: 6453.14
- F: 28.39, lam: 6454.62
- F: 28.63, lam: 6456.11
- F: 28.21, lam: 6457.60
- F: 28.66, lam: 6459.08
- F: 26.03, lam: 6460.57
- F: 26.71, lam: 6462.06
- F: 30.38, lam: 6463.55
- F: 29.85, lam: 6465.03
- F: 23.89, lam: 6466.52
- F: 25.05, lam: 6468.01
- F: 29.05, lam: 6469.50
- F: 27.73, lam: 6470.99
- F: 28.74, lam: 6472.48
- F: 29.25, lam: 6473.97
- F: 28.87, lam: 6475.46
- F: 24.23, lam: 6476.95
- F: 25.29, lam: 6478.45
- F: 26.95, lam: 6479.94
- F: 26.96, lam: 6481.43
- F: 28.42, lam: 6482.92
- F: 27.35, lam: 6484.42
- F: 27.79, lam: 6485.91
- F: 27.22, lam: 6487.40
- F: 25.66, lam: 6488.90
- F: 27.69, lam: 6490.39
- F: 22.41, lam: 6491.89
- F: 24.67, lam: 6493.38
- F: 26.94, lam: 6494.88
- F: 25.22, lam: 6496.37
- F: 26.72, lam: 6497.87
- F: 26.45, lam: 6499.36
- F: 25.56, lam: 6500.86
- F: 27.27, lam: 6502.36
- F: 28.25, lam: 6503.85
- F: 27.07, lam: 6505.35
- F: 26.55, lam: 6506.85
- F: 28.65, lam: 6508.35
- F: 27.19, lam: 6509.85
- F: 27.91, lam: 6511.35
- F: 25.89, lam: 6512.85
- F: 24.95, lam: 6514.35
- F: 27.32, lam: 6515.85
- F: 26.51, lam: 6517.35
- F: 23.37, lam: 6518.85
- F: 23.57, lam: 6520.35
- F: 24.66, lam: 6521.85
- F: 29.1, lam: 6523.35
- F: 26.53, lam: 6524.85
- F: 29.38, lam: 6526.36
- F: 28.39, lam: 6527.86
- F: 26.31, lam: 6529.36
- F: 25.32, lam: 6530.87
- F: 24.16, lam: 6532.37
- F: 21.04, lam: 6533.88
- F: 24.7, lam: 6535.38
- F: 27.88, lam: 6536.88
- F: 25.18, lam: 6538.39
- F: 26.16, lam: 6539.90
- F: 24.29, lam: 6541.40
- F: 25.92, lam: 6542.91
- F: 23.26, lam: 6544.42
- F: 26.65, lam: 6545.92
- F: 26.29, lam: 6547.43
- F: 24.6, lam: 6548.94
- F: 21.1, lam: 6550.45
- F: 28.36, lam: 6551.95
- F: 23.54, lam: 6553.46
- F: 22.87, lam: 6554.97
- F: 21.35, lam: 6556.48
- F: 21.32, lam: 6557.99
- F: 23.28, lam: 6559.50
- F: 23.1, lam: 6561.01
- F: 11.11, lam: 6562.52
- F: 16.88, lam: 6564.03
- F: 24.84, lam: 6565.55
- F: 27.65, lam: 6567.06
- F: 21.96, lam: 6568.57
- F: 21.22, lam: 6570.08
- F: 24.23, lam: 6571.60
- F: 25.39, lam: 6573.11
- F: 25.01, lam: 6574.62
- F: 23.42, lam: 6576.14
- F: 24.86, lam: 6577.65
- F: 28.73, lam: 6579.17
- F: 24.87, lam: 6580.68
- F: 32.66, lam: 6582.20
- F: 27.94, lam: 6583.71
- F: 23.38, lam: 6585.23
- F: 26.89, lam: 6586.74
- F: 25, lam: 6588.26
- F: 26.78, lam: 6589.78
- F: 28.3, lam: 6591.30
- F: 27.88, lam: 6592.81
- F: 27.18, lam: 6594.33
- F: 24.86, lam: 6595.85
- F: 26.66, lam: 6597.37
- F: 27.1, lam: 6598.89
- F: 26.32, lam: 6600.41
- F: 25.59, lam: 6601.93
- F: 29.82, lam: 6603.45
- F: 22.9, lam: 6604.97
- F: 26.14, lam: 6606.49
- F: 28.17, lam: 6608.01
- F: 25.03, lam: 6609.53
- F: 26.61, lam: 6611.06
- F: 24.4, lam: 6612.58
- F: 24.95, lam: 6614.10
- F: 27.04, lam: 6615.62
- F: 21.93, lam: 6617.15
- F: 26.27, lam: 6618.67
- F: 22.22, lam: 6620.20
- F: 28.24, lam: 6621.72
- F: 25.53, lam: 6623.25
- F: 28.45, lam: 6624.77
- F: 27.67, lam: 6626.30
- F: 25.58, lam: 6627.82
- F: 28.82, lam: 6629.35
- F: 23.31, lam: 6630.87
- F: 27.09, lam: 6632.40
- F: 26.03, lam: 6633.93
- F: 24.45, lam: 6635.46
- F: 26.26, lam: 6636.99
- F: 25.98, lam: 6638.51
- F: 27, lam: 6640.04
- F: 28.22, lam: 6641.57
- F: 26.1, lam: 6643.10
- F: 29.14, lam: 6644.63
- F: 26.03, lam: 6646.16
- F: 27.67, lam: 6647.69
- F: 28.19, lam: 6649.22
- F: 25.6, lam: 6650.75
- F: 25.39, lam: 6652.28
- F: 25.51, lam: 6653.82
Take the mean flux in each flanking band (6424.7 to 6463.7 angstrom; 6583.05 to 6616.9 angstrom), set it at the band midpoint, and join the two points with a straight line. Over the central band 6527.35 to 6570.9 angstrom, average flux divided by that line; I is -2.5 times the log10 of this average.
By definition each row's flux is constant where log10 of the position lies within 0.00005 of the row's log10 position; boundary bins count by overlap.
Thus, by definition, 0.13 mag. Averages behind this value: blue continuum 27.6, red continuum 26.2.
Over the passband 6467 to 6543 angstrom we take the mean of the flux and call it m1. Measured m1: 26.4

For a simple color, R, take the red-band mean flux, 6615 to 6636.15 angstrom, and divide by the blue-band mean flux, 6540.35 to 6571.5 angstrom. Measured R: 1.12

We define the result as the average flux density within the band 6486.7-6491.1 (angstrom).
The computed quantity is 26.8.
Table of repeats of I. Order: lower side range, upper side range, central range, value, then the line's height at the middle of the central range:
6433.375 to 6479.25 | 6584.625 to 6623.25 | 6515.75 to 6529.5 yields 0.016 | 26.9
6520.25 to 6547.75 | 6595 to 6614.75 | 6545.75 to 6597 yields 0.061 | 25.9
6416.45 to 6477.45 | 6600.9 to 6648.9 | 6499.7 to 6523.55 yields 0.028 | 27.1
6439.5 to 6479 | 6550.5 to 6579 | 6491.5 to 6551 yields -0.042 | 24.9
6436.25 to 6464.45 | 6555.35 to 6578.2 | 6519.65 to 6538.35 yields -0.074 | 24.2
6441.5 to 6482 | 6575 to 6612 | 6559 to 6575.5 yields 0.201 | 26.7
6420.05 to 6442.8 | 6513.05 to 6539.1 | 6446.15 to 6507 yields -0.028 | 26.5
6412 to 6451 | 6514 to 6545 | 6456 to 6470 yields -0.026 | 26.9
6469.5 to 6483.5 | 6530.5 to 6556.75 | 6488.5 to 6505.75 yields 0.018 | 26.6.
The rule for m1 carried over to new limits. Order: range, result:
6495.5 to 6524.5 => 26.4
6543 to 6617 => 24.9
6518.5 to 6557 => 25.2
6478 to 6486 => 27.2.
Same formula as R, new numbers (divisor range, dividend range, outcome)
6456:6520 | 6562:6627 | 0.95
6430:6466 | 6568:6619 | 0.93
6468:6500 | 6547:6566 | 0.82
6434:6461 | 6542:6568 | 0.83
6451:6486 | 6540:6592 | 0.88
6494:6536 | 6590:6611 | 1.01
